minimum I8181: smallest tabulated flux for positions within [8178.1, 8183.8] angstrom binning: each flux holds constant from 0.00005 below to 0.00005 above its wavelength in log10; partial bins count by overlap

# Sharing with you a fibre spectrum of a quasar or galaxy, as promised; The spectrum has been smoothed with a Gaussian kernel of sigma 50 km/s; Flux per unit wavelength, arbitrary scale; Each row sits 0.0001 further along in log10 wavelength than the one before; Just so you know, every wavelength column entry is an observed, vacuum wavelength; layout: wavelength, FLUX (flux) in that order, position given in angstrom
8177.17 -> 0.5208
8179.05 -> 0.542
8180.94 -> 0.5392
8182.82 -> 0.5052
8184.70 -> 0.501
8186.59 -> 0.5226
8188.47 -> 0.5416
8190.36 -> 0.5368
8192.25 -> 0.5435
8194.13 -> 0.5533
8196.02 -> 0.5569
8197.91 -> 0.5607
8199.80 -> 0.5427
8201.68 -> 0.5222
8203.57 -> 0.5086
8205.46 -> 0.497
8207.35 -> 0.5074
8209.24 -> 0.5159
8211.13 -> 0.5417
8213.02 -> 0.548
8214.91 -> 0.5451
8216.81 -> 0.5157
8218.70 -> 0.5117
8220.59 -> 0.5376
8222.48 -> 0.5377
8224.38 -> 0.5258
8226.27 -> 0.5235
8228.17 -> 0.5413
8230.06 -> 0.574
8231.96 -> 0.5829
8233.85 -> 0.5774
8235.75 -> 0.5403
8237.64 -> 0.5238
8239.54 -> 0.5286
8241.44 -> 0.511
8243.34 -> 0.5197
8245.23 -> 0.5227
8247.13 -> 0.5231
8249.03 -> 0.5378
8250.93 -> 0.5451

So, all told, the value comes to 0.5052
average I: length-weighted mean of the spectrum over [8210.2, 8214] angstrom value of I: 0.545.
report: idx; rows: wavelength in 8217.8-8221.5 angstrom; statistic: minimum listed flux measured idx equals 0.5117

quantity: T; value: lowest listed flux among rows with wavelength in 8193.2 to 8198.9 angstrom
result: 0.5533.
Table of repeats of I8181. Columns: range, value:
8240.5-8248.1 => 0.511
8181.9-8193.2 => 0.501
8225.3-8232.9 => 0.5235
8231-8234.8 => 0.5774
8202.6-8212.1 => 0.497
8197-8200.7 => 0.5427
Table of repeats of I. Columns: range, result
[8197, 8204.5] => 0.534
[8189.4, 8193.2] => 0.54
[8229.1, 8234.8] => 0.578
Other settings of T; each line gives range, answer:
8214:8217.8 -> 0.5157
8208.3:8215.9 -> 0.5159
